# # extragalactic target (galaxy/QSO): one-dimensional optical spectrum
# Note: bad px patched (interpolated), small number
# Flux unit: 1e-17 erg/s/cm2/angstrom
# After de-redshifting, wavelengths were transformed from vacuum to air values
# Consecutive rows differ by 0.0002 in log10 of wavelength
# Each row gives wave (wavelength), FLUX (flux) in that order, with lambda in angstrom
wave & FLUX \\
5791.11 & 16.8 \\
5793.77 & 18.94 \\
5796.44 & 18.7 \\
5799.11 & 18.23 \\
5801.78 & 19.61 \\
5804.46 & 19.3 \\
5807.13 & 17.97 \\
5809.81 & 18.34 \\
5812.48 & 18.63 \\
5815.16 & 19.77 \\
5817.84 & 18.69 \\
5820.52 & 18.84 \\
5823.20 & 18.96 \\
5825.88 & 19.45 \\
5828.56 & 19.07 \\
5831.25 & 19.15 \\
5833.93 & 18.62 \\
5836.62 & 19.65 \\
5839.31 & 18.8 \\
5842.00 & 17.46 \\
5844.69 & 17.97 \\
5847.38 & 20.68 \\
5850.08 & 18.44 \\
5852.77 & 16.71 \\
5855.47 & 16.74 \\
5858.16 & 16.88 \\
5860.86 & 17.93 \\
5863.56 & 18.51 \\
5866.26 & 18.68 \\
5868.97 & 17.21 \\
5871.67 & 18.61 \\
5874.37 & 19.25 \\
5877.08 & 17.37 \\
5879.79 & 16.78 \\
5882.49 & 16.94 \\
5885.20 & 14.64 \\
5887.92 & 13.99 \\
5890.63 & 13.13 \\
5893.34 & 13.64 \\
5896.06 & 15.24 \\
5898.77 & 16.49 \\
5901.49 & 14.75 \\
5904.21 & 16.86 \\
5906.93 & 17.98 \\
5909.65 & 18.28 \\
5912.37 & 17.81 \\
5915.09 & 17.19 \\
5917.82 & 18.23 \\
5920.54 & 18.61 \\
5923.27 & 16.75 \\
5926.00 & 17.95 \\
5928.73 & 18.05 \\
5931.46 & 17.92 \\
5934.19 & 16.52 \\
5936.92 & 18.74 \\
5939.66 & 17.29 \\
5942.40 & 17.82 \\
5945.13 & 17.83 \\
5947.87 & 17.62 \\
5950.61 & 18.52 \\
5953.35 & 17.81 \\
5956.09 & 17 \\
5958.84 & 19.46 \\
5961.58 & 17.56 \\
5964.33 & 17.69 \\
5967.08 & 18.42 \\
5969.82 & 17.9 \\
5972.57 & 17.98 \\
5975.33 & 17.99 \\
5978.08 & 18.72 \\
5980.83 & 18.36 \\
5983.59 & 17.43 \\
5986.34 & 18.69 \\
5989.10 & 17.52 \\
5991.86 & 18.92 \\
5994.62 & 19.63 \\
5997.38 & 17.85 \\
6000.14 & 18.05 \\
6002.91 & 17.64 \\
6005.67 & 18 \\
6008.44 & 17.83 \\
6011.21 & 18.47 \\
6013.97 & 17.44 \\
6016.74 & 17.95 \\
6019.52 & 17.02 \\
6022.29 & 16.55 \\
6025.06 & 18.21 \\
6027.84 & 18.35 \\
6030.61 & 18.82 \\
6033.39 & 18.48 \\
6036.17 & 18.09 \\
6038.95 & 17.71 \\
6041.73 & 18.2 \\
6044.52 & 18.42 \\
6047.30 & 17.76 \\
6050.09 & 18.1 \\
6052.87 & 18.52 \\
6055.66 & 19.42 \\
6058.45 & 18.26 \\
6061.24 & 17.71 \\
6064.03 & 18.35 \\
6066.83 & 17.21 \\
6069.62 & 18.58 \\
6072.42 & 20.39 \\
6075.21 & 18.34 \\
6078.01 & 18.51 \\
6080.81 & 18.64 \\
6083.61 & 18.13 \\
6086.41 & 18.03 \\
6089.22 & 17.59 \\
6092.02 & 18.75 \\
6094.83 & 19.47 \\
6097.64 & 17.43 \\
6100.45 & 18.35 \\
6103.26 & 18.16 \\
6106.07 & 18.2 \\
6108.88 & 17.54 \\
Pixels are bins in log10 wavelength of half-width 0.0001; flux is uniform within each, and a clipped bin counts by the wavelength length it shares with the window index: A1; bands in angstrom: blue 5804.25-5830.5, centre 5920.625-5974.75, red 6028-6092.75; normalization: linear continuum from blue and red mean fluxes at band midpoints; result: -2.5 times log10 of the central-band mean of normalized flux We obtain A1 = 0.04 mag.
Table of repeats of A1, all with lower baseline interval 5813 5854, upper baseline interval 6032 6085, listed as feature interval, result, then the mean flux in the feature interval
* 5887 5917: 0.167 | 16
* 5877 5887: 0.157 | 16.2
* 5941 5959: 0.040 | 17.9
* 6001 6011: 0.034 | 17.9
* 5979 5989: 0.024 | 18.1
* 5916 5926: 0.048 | 17.8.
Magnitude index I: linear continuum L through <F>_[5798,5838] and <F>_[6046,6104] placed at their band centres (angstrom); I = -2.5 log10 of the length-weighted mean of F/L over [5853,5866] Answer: 0.078 mag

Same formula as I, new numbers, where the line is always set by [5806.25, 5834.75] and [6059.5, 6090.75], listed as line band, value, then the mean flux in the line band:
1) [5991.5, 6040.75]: 0.024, 18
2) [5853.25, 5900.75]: 0.135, 16.6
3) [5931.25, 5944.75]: 0.058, 17.7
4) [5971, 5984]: 0.024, 18.1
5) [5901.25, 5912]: 0.085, 17.3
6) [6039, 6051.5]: 0.018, 18.1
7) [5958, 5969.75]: 0.022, 18.2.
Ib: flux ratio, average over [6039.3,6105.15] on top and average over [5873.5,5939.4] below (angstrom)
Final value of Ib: 1.09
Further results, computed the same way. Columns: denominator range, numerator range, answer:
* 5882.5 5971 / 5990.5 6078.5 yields 1.06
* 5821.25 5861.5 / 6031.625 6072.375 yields 0.99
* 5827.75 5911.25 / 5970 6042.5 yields 1.05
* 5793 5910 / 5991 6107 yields 1.03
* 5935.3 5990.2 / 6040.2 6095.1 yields 1.02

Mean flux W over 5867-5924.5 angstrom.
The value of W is 16.7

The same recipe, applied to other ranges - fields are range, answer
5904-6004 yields 18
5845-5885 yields 17.8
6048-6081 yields 18.5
